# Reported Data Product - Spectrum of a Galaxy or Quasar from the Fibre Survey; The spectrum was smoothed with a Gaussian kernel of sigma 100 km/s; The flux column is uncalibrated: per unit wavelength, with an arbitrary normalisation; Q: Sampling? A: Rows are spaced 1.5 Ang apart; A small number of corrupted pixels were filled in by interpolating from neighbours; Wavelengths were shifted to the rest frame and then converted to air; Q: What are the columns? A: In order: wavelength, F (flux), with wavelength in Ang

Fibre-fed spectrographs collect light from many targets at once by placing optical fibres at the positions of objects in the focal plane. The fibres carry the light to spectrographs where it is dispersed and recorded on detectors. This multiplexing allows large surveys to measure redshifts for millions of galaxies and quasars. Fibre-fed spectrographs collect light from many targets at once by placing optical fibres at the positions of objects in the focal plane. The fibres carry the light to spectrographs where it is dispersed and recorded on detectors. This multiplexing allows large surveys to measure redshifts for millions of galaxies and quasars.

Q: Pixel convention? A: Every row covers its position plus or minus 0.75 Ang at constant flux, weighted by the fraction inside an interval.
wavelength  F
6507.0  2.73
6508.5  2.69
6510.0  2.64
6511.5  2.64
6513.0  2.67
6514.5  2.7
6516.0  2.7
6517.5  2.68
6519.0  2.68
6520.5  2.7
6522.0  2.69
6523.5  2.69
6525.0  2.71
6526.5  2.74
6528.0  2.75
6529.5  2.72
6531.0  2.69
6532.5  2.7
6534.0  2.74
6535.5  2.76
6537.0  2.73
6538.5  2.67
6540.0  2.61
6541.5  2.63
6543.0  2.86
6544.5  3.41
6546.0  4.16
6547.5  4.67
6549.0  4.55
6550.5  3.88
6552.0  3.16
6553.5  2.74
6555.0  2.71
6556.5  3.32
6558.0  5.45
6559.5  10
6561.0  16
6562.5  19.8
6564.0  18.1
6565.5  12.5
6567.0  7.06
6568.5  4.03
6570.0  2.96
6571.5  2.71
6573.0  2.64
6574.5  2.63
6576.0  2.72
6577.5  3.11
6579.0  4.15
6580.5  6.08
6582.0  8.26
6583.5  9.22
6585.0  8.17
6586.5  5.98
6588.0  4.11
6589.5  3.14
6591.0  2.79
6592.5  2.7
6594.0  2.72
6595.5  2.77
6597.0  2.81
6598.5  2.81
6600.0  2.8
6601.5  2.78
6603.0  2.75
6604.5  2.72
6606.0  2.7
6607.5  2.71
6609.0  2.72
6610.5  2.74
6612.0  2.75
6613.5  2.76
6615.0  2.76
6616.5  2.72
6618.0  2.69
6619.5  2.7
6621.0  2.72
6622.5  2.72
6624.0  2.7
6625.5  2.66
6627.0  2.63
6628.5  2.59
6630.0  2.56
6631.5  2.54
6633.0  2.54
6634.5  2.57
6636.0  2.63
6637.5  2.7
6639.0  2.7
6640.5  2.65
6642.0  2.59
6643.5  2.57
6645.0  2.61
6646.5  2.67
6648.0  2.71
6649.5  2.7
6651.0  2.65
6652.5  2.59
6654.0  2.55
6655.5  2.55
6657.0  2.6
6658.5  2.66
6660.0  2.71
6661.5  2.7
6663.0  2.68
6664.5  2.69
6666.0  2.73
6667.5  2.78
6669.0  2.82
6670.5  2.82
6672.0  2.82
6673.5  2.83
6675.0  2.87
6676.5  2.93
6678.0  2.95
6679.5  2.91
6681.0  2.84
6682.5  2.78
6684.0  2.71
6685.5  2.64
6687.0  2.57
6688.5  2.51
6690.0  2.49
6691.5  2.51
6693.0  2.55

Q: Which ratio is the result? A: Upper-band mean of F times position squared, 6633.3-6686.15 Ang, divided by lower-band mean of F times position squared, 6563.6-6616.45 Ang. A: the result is 0.65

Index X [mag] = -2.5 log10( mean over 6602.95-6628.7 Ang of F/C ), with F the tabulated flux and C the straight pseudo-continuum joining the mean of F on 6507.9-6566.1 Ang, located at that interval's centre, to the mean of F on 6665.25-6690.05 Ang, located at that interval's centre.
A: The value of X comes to 0.30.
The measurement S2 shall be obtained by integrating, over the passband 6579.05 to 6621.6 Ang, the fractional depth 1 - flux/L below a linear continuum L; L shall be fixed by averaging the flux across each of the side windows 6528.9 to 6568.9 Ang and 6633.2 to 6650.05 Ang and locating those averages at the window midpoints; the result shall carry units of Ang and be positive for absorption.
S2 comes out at 4.3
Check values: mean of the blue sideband 5.68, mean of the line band 3.67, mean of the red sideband 2.64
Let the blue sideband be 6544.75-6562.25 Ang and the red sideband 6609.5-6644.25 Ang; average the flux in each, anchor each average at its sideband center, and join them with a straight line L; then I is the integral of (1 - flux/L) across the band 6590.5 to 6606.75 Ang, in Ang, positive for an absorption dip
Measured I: 4.7 Ang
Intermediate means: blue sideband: 5.86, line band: 2.76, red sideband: 2.66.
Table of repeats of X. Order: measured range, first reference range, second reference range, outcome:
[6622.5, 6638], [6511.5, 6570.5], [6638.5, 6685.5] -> 0.235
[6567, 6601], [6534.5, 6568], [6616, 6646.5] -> 0.156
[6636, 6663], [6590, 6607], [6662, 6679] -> 0.062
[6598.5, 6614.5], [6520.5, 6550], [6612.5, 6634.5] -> -0.006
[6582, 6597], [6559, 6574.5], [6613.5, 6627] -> 0.376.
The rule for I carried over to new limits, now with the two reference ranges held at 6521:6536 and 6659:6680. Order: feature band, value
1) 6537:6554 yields -4.0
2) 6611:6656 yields 2.1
